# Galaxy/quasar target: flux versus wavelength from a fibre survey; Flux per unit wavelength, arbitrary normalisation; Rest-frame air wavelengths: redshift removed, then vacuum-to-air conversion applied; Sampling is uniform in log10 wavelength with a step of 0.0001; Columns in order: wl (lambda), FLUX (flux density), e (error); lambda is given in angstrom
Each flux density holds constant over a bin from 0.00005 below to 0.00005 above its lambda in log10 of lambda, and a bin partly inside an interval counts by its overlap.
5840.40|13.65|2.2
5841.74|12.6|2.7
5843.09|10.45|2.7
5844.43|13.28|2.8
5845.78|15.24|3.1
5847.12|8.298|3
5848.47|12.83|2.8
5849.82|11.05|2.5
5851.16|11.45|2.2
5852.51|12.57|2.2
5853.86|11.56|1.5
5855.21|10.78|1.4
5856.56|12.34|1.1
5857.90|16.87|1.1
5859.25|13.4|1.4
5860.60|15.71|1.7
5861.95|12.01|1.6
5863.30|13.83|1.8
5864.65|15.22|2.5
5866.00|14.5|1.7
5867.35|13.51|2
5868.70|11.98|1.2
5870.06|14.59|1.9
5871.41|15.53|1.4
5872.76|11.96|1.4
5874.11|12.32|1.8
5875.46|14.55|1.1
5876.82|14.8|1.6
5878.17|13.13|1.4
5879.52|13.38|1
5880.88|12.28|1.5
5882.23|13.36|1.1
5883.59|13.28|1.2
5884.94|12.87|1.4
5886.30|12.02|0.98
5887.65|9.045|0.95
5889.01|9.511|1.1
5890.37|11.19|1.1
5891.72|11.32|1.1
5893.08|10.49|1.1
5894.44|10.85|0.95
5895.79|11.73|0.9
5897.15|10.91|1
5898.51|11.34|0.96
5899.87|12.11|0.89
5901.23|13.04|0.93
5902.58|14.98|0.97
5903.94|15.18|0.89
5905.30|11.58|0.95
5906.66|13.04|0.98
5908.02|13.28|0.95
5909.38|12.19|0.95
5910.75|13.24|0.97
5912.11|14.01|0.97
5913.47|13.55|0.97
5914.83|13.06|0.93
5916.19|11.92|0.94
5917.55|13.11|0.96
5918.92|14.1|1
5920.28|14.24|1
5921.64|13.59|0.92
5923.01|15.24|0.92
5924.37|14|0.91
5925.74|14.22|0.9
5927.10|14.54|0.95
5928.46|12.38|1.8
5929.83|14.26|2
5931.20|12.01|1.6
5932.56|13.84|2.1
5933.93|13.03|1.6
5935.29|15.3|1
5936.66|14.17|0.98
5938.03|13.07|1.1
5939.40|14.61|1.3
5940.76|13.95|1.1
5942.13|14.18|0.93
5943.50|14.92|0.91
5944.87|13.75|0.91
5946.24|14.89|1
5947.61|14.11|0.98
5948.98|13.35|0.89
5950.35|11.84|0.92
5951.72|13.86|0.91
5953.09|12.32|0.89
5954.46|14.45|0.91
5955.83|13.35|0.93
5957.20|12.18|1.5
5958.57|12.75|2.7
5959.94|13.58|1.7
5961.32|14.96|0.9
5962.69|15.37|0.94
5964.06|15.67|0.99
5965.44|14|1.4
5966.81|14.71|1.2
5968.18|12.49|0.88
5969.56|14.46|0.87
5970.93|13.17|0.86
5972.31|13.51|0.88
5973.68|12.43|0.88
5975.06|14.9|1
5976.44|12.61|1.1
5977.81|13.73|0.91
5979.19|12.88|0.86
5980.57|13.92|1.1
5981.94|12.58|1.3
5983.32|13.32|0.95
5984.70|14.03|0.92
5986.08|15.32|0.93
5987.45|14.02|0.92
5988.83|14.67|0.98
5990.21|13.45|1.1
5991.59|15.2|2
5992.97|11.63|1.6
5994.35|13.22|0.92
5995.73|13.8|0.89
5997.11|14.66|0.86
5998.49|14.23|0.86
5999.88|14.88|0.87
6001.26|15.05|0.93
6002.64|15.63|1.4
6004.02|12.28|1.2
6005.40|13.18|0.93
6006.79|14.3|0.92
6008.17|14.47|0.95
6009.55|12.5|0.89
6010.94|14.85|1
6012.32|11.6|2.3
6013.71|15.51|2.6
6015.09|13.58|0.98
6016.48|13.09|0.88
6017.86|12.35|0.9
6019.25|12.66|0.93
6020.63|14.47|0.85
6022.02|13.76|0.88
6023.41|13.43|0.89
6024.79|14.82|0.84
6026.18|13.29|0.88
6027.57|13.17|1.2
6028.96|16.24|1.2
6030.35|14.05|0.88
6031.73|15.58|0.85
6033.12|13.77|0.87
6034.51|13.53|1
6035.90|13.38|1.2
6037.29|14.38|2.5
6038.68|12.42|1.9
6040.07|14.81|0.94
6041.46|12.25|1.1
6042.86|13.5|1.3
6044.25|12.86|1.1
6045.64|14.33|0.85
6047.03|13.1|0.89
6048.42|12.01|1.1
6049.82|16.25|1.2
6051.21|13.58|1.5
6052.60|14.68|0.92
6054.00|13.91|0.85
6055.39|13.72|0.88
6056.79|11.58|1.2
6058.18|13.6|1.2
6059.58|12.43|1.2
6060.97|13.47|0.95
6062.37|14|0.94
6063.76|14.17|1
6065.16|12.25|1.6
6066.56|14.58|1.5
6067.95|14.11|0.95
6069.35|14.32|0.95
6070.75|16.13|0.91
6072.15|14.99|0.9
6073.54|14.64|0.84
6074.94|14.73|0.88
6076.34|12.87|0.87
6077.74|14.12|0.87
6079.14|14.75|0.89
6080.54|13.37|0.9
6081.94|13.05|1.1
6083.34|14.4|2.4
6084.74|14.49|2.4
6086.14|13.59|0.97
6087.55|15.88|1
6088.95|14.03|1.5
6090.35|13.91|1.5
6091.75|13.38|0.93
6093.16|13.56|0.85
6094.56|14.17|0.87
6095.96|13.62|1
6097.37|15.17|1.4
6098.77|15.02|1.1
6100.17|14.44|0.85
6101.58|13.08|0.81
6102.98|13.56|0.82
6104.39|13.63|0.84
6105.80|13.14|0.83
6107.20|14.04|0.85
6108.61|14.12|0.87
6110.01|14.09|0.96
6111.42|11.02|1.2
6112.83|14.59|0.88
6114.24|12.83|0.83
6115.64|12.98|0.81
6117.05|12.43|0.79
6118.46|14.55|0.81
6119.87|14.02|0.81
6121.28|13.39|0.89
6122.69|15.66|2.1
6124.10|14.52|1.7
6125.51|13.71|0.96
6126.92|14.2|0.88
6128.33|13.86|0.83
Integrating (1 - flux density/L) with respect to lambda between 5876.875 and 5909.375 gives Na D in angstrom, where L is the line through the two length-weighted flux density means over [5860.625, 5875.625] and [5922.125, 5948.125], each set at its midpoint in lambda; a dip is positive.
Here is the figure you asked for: 3.8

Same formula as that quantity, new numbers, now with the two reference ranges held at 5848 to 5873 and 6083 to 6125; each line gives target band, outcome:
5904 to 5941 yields -0.3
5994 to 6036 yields -0.8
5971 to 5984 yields 0.3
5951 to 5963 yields -0.1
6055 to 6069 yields 0.4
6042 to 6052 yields 0.1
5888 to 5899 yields 2.1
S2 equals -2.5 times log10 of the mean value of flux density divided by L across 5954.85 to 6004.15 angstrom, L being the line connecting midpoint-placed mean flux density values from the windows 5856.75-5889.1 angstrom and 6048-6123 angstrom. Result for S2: -0.019 mag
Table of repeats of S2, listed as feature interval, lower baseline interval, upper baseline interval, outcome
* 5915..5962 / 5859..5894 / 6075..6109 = -0.040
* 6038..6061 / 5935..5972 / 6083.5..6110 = 0.044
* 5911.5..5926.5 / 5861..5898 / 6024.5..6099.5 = -0.068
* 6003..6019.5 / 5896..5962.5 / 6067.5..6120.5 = 0.024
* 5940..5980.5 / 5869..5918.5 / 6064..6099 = -0.045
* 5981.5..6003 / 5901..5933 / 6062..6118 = -0.031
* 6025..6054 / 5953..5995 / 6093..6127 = -0.008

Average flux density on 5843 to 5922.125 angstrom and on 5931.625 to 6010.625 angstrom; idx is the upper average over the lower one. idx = 1.1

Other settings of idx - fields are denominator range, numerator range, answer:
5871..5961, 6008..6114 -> 1.05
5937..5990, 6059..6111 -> 1.02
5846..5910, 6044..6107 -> 1.10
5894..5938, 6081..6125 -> 1.05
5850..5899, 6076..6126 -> 1.10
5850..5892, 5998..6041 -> 1.08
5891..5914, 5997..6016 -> 1.12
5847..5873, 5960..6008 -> 1.06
